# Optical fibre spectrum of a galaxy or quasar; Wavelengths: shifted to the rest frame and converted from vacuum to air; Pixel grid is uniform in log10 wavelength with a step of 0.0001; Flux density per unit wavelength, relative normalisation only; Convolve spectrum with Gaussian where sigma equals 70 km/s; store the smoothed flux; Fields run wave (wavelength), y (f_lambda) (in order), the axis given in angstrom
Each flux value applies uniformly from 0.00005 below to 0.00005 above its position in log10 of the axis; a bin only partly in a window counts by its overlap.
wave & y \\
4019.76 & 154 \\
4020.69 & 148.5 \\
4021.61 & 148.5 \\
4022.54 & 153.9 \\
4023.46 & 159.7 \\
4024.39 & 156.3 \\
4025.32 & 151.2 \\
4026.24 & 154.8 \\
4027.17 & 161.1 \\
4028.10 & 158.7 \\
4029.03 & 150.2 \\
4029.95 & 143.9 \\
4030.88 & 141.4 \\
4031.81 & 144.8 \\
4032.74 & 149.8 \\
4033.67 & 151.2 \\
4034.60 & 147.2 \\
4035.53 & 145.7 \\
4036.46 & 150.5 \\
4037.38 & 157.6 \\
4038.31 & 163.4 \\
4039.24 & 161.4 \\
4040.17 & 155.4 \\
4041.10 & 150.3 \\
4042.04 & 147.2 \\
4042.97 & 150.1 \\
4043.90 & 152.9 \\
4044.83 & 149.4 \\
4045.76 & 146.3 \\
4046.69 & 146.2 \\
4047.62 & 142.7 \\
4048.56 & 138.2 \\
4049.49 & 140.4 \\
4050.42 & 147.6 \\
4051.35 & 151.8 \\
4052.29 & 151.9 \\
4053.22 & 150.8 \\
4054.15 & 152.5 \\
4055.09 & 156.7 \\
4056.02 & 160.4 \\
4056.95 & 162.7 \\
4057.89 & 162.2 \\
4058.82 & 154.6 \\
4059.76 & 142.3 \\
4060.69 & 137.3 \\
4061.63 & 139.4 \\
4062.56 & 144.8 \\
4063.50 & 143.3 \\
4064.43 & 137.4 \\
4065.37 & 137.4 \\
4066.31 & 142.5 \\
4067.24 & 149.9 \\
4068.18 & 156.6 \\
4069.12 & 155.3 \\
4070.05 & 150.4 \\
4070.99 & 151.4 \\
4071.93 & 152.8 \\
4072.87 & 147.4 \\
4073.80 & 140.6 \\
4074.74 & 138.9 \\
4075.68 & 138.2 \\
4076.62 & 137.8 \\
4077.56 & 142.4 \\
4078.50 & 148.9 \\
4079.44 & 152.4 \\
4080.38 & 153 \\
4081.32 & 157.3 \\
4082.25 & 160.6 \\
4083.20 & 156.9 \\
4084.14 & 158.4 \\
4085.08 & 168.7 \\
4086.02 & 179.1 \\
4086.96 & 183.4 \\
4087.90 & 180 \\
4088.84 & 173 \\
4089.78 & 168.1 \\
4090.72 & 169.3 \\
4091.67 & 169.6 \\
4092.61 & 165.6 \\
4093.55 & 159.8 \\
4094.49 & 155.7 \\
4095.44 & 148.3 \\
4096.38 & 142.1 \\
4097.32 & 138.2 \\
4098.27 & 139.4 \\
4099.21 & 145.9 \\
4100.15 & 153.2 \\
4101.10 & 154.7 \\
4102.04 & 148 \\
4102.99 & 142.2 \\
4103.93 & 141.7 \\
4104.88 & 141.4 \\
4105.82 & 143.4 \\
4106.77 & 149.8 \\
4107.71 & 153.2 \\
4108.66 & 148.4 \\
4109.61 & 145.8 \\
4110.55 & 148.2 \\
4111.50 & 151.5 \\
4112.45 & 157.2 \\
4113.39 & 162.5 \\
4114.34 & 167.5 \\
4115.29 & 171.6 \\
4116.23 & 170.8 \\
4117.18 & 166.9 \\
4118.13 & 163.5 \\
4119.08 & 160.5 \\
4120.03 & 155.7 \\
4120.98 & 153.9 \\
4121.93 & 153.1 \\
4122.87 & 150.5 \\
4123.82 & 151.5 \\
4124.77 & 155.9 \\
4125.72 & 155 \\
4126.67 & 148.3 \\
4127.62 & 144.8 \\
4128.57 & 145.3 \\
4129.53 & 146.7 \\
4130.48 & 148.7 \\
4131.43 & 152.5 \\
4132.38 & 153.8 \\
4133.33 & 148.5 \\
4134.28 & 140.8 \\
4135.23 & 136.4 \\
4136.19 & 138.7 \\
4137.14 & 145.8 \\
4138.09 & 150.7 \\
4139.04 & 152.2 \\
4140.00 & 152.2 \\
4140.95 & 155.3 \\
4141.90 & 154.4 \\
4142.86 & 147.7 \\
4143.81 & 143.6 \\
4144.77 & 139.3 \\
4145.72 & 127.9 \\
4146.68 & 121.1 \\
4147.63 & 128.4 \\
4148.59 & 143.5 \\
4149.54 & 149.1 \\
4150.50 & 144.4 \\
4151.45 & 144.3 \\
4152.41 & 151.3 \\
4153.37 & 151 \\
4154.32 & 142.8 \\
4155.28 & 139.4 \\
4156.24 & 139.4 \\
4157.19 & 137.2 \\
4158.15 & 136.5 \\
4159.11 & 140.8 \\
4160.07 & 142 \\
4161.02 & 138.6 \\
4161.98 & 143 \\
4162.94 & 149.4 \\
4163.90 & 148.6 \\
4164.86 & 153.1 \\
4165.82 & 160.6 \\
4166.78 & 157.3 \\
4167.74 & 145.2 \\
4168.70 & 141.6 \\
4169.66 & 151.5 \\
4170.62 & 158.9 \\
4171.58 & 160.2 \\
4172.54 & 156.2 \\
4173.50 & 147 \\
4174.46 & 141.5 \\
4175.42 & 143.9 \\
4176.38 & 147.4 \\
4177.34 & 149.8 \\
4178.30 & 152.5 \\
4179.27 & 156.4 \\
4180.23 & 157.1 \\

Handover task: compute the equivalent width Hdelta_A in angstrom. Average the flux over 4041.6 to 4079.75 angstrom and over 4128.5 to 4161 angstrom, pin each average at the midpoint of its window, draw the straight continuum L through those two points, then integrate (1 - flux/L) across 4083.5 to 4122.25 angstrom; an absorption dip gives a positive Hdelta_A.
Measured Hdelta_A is -3.1 angstrom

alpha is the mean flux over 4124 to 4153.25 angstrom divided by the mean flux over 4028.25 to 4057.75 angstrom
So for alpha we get 0.97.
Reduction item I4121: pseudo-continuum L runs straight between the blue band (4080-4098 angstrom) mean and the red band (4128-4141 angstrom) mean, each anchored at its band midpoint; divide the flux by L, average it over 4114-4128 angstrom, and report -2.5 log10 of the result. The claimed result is -0.043 mag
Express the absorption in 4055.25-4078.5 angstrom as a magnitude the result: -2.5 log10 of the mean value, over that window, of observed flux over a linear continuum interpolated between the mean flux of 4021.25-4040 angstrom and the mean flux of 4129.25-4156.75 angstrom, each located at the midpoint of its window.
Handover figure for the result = 0.02 mag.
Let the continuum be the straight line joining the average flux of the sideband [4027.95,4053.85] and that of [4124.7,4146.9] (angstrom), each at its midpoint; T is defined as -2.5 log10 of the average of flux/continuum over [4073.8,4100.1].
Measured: -0.06 mag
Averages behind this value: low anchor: 149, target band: 156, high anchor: 146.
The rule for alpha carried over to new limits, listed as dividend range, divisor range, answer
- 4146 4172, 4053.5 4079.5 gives 0.98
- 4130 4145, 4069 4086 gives 0.98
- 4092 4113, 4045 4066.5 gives 1.01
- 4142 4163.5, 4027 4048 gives 0.94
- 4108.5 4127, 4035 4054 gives 1.05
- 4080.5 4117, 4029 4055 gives 1.05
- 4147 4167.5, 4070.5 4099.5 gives 0.93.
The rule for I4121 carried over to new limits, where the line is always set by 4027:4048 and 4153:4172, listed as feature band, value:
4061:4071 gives 0.03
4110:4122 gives -0.09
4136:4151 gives 0.03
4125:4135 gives 0.00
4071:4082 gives 0.02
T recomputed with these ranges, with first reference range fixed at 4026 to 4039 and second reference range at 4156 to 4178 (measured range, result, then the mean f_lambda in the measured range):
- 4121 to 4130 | -0.011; 150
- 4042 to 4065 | 0.019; 148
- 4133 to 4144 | 0.008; 147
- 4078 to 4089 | -0.097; 164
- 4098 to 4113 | 0.010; 148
